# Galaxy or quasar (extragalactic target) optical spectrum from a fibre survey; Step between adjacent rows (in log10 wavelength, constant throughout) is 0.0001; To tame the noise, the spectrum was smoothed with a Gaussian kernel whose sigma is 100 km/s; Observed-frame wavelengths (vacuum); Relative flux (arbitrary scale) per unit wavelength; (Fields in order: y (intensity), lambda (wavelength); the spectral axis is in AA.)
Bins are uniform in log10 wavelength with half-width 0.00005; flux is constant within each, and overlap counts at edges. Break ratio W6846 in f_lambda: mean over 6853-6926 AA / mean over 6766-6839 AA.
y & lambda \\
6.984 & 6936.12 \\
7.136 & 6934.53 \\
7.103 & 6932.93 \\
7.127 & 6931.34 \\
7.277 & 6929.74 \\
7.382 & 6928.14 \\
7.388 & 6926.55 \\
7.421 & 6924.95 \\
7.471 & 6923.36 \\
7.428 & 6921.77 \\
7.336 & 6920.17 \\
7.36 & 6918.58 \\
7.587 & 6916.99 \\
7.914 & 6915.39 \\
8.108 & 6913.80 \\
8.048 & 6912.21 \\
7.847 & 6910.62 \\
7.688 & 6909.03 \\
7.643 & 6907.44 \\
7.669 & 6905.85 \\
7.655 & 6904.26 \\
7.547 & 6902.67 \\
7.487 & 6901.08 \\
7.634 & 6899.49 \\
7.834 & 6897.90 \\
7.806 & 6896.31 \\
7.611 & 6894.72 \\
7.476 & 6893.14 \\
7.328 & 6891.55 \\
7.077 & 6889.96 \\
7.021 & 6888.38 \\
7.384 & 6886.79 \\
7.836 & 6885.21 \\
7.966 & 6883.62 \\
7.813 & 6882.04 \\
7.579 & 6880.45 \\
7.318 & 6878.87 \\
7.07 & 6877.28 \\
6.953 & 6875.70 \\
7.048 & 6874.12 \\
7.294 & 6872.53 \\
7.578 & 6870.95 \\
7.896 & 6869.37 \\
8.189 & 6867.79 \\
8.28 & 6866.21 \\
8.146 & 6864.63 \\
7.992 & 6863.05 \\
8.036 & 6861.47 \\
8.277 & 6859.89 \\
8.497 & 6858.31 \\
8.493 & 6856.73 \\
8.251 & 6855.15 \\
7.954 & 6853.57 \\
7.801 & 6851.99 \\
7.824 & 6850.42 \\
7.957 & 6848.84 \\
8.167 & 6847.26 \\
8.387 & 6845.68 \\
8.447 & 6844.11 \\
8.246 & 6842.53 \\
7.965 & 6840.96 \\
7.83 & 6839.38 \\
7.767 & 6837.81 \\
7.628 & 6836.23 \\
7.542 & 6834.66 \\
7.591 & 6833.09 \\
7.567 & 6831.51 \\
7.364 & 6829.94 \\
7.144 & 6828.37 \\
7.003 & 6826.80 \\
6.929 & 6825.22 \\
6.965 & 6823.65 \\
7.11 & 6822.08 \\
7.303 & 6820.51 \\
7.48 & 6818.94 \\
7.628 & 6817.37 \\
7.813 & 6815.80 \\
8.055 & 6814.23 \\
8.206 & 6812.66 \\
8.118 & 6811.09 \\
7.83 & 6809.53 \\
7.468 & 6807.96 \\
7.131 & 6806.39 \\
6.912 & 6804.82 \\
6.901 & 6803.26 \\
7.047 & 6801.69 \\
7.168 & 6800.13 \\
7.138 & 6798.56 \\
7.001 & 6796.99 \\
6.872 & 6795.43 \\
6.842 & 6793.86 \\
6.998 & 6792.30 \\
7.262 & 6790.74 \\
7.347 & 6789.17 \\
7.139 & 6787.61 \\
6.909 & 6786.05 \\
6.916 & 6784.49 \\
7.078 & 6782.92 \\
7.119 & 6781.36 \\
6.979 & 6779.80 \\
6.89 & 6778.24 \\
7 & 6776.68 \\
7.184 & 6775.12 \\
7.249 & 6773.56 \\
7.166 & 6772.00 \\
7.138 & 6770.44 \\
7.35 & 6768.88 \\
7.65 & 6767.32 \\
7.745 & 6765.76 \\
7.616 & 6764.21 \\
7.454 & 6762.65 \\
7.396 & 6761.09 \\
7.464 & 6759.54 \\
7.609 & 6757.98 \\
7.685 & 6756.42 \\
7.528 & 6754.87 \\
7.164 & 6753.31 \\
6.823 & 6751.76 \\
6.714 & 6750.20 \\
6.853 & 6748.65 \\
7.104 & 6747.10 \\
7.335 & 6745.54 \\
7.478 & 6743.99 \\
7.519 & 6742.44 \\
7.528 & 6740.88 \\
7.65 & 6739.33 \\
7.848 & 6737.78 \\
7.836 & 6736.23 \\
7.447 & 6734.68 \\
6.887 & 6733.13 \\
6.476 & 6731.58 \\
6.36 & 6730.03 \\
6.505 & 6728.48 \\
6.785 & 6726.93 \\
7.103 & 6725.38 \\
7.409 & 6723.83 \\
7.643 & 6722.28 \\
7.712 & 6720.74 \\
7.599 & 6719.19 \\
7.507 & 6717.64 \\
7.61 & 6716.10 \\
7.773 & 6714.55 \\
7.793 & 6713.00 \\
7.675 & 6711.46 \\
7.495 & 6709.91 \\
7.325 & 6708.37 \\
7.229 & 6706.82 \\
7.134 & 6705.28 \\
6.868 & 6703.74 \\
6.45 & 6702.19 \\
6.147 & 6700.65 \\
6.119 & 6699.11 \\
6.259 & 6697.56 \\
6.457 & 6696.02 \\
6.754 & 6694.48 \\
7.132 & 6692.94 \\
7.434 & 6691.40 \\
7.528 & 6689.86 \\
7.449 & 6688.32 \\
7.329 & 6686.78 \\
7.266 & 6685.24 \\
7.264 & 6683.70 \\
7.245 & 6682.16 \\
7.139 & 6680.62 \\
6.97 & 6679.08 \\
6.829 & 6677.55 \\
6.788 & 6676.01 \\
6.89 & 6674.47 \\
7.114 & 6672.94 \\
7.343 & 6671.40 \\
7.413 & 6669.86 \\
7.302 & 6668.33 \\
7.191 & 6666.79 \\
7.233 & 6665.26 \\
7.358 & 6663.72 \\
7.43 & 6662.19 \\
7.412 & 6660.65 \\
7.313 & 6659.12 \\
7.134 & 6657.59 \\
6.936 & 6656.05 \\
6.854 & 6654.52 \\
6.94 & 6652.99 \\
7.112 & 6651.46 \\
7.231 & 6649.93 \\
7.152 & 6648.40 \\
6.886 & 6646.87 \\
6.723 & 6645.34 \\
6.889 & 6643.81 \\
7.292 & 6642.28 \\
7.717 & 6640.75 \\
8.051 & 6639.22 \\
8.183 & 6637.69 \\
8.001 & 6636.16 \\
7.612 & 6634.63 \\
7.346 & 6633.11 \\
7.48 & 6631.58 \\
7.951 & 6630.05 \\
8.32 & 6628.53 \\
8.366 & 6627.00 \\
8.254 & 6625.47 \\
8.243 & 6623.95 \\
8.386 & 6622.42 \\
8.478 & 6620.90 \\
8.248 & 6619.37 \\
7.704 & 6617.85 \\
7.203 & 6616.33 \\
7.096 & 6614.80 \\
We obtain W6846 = 1.06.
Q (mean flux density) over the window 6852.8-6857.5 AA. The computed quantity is 8.23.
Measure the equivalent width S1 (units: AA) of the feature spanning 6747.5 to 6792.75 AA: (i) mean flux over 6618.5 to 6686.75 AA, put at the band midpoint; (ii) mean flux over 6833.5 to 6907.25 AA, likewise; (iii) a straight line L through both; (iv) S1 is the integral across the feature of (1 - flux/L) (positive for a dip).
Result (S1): 2.3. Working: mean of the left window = 7.44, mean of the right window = 7.77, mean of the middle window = 7.22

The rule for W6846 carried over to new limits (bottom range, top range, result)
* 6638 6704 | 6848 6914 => 1.09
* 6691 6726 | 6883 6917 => 1.07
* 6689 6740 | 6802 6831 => 1.04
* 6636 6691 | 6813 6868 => 1.08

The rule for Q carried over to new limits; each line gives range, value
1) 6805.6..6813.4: 7.75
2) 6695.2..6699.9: 6.28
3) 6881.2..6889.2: 7.6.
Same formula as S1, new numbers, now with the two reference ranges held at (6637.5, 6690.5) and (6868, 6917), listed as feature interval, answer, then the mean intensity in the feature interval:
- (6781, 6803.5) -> 1.1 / 7.05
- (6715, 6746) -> 0.0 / 7.32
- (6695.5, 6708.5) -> 1.1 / 6.63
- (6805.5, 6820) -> -0.5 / 7.73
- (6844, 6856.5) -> -1.0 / 8.1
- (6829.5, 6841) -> -0.2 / 7.64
